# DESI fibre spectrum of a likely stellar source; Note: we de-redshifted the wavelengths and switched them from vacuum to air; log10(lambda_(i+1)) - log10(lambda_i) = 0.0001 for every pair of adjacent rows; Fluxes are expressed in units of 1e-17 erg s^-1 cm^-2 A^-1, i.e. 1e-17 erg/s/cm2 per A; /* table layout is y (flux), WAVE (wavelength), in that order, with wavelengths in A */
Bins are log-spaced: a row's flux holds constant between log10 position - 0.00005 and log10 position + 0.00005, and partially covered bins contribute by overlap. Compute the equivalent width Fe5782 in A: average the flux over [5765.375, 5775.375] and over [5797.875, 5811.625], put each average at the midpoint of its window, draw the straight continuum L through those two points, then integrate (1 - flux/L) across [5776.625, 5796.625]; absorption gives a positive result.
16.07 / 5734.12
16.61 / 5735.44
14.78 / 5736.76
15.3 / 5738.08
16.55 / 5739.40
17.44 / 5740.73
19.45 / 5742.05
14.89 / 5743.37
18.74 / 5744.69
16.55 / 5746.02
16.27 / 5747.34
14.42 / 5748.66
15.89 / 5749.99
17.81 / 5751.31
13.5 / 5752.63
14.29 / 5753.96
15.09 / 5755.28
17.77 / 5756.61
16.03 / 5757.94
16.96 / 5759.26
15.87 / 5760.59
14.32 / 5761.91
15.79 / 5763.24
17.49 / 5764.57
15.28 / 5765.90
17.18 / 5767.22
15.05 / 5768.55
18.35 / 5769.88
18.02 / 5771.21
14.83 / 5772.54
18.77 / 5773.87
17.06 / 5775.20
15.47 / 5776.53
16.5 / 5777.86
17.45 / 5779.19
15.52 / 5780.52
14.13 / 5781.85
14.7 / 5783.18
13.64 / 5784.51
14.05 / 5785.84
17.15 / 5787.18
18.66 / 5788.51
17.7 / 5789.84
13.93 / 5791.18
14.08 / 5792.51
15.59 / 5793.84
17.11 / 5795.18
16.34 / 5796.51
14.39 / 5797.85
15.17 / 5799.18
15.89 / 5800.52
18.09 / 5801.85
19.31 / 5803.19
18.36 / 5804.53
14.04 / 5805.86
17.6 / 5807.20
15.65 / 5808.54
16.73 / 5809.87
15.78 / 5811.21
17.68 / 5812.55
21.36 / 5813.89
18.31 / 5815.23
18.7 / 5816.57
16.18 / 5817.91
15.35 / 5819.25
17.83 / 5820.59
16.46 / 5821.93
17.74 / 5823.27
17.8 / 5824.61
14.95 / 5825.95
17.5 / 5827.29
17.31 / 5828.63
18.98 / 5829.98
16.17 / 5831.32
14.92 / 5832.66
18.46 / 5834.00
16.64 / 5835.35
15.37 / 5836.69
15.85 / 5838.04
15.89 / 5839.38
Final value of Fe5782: 1.2 A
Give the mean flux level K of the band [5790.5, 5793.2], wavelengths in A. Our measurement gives 14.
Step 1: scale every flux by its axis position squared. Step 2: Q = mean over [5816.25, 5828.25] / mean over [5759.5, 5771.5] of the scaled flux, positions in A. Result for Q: 1.06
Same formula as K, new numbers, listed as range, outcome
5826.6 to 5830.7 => 17.9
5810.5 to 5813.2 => 16.7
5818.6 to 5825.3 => 17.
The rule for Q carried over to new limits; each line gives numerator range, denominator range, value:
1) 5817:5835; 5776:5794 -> 1.10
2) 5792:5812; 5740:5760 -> 1.02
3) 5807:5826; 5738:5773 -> 1.08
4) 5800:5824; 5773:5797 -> 1.09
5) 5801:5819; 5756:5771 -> 1.08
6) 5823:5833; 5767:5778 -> 1.03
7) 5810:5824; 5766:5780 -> 1.06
